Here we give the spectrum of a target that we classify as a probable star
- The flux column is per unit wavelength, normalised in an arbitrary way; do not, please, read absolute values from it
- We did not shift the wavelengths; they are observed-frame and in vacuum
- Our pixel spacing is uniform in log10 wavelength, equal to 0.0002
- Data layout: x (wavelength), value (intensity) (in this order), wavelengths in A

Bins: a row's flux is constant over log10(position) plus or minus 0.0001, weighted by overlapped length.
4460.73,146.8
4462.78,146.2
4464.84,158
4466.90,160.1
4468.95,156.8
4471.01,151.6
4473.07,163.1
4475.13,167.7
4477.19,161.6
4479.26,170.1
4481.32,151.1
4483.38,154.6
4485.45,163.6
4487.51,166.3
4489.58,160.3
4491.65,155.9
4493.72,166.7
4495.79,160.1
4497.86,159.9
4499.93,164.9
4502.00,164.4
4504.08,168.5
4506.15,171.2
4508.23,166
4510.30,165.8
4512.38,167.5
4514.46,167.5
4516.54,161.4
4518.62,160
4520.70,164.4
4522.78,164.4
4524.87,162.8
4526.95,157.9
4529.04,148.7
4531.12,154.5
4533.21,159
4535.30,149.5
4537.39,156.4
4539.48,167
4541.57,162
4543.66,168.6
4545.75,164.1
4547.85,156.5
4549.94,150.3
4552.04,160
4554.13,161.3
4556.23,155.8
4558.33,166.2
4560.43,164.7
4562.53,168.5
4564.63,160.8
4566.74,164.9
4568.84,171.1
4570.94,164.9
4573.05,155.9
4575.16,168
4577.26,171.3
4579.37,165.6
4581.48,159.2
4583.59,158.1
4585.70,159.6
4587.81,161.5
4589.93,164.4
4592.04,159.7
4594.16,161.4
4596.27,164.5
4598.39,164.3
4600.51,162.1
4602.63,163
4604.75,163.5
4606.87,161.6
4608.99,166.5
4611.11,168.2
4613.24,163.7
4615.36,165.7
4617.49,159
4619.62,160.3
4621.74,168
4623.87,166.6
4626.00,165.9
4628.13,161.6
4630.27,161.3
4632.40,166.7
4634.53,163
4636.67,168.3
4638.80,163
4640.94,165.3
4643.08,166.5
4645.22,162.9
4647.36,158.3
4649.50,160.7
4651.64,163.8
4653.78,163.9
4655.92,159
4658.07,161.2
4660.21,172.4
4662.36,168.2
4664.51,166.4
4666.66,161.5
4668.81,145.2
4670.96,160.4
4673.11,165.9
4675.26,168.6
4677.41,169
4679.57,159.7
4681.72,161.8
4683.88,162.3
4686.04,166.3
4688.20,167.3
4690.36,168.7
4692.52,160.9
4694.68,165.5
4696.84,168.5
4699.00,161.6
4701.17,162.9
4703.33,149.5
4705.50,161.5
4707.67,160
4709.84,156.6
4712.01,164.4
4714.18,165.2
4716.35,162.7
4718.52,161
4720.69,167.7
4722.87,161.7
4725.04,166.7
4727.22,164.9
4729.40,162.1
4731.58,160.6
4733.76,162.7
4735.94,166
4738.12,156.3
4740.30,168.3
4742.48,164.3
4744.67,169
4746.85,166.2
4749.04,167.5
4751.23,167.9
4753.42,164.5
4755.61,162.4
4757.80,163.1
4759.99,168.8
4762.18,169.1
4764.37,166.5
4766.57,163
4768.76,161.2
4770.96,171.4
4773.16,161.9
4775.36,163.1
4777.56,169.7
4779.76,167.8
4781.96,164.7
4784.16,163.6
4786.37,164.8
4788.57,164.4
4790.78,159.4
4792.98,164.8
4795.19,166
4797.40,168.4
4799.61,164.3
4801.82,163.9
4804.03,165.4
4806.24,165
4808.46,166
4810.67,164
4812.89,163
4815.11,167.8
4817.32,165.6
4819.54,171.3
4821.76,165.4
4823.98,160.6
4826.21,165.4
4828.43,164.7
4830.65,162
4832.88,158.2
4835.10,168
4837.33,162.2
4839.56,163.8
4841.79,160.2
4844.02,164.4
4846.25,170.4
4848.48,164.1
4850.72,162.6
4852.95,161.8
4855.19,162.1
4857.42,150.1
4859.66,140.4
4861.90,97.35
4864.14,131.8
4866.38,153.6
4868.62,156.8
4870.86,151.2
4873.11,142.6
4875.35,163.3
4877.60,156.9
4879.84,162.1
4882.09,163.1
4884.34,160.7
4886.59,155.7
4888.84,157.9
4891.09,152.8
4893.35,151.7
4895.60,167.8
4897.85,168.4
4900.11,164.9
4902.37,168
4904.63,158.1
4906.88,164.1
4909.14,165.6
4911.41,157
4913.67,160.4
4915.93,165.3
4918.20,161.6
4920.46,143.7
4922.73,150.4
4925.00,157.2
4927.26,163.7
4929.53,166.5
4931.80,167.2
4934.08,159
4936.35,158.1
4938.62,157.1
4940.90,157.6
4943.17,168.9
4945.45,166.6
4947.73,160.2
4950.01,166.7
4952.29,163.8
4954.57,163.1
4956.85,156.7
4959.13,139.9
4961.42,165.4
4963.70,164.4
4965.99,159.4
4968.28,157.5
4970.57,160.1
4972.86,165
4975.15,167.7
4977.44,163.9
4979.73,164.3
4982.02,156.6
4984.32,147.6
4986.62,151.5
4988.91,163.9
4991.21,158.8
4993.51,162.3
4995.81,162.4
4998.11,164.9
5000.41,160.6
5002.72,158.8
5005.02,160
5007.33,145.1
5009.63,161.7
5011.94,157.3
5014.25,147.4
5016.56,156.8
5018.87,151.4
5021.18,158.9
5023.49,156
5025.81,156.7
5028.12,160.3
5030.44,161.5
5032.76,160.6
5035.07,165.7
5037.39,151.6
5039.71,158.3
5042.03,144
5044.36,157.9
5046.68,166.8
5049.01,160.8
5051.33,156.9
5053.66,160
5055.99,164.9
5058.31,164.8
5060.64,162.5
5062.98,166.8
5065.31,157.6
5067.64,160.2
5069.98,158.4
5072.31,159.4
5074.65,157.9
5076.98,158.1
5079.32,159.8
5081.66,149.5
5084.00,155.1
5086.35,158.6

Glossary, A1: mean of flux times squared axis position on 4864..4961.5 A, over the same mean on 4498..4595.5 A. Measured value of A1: 1.1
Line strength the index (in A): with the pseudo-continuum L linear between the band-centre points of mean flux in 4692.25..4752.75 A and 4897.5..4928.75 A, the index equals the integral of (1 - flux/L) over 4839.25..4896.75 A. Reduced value 2.3 A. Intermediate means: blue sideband 163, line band 155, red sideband 160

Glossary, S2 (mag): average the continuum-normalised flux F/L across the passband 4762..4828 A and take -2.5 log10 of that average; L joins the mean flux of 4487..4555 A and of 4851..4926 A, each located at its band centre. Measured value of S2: -0.06 mag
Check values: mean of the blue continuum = 162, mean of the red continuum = 155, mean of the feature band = 165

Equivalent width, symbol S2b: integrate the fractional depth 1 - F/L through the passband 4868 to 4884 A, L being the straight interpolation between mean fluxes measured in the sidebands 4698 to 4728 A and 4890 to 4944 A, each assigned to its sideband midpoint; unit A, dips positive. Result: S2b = 0.4 A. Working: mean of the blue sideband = 162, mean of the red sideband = 161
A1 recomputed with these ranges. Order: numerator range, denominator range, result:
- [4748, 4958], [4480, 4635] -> 1.12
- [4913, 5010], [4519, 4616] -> 1.16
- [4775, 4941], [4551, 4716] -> 1.08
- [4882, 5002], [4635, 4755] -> 1.09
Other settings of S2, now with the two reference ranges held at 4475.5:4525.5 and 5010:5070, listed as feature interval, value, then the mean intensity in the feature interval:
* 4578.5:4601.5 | 0.01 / 162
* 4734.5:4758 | -0.03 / 165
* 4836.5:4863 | 0.04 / 155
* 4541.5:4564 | 0.01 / 162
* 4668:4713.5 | 0.00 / 162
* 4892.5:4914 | -0.02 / 163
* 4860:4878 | 0.12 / 144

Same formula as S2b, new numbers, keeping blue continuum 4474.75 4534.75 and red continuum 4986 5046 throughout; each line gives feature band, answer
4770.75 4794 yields -0.7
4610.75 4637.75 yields -0.6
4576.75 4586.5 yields -0.1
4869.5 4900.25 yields 0.1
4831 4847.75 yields -0.5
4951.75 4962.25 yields 0.1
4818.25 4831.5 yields -0.5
